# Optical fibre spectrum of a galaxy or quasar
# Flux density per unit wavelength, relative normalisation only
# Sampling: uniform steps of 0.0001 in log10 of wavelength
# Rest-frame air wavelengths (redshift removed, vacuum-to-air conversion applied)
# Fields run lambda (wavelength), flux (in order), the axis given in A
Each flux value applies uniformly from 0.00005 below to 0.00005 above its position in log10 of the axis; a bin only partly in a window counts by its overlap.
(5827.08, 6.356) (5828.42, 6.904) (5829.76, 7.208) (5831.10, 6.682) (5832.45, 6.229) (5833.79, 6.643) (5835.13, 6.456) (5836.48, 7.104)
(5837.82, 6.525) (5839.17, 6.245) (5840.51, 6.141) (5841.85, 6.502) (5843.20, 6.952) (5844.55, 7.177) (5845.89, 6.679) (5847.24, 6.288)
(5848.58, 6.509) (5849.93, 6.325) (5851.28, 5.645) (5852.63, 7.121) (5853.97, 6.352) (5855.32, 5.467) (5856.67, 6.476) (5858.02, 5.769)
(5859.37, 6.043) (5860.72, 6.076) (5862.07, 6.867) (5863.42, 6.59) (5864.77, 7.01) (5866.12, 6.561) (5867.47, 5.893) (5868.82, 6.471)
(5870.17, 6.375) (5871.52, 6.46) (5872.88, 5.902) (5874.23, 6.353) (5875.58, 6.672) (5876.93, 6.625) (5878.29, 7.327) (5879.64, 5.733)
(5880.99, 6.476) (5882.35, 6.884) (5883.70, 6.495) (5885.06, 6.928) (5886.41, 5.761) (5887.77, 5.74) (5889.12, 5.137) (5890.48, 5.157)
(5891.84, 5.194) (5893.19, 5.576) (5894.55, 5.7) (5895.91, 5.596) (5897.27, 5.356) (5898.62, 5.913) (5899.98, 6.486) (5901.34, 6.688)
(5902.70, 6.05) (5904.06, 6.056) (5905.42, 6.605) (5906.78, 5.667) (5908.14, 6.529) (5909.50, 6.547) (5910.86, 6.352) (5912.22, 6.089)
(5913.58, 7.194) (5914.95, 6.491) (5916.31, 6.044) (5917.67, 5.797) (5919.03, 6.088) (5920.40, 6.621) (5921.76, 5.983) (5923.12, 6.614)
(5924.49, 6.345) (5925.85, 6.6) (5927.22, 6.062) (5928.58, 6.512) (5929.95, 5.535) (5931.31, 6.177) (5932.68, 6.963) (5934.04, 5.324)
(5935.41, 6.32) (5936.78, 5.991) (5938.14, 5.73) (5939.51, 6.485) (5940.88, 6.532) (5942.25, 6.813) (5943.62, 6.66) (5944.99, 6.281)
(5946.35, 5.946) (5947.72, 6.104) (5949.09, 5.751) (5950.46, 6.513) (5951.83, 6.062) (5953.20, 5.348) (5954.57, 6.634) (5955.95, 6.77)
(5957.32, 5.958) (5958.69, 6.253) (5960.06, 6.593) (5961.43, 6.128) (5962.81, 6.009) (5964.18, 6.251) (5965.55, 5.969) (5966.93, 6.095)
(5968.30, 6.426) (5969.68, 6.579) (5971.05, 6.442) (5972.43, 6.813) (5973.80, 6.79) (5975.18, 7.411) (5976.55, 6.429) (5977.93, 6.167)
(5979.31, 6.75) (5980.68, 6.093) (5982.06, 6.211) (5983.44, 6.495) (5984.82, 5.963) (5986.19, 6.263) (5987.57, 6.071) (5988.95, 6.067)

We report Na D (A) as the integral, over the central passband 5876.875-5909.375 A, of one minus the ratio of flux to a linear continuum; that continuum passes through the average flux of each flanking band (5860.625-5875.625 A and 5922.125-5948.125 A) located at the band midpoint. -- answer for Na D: 1.57 A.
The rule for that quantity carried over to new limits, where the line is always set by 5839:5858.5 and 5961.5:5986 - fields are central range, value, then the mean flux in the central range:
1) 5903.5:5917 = 0.07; 6.36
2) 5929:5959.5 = 0.96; 6.19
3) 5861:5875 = -0.11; 6.44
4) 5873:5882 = -0.16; 6.51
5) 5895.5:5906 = 0.47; 6.1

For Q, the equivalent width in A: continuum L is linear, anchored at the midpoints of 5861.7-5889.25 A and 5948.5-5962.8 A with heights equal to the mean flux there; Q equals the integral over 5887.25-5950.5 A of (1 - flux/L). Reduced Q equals 1.70 A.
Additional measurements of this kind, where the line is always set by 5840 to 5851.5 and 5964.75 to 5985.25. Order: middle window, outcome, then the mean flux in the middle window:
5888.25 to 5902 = 1.7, 5.68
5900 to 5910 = 0.3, 6.31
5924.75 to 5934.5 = 0.4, 6.2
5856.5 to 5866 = 0.1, 6.41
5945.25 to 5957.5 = 0.6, 6.13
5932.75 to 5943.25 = 0.4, 6.23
